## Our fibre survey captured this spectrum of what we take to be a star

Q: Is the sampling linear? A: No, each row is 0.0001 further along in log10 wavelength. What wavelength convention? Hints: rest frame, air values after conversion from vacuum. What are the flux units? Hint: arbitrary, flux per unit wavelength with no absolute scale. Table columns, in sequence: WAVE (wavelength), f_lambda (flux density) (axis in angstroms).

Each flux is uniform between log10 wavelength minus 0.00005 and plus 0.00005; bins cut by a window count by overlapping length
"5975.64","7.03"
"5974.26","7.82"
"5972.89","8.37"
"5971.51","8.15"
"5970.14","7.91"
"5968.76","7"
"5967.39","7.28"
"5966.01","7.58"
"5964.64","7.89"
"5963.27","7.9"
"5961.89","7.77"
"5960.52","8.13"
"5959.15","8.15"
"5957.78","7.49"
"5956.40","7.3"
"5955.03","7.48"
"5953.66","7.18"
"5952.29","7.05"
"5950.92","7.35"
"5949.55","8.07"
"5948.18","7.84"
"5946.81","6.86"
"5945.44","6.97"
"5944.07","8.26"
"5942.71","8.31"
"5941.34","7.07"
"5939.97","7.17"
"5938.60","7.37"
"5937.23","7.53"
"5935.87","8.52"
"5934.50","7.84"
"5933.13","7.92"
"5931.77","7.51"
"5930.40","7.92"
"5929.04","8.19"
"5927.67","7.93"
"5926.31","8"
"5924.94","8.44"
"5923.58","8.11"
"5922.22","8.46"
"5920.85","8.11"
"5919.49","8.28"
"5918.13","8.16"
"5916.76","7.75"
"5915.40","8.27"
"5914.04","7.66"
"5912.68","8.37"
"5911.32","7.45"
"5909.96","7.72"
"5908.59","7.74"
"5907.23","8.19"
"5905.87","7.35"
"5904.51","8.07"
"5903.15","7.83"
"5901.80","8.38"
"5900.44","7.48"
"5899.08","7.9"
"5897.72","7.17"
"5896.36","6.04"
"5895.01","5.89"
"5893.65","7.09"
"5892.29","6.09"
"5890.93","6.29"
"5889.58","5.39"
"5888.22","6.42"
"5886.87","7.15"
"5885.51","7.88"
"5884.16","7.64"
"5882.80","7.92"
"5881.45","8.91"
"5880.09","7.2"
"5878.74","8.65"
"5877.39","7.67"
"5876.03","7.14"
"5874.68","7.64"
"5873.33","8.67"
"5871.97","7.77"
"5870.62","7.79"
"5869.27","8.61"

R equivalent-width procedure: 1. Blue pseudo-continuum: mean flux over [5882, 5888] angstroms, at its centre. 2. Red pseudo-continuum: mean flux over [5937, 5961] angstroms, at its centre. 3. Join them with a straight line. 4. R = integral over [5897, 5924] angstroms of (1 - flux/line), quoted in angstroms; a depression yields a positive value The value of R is -1.27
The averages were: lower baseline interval 7.59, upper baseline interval 7.53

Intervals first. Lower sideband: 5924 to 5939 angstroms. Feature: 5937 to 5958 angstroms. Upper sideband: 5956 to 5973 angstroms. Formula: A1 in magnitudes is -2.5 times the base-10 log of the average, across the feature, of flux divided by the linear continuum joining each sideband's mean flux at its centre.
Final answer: 0.06 mag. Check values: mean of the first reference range 7.94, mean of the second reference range 7.75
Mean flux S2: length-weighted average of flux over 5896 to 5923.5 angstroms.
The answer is 7.85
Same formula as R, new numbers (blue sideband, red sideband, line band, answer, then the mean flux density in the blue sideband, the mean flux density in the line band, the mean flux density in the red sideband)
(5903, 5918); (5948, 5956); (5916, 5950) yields -0.9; 7.86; 7.86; 7.47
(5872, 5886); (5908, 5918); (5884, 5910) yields 2.4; 7.92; 7.16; 7.86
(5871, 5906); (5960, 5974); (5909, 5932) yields -1.5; 7.37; 8.02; 7.79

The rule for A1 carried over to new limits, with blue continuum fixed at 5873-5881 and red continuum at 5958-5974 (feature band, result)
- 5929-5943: 0.014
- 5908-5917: -0.005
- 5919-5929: -0.050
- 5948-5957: 0.053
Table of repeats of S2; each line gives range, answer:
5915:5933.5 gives 8.08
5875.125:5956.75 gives 7.6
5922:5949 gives 7.8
